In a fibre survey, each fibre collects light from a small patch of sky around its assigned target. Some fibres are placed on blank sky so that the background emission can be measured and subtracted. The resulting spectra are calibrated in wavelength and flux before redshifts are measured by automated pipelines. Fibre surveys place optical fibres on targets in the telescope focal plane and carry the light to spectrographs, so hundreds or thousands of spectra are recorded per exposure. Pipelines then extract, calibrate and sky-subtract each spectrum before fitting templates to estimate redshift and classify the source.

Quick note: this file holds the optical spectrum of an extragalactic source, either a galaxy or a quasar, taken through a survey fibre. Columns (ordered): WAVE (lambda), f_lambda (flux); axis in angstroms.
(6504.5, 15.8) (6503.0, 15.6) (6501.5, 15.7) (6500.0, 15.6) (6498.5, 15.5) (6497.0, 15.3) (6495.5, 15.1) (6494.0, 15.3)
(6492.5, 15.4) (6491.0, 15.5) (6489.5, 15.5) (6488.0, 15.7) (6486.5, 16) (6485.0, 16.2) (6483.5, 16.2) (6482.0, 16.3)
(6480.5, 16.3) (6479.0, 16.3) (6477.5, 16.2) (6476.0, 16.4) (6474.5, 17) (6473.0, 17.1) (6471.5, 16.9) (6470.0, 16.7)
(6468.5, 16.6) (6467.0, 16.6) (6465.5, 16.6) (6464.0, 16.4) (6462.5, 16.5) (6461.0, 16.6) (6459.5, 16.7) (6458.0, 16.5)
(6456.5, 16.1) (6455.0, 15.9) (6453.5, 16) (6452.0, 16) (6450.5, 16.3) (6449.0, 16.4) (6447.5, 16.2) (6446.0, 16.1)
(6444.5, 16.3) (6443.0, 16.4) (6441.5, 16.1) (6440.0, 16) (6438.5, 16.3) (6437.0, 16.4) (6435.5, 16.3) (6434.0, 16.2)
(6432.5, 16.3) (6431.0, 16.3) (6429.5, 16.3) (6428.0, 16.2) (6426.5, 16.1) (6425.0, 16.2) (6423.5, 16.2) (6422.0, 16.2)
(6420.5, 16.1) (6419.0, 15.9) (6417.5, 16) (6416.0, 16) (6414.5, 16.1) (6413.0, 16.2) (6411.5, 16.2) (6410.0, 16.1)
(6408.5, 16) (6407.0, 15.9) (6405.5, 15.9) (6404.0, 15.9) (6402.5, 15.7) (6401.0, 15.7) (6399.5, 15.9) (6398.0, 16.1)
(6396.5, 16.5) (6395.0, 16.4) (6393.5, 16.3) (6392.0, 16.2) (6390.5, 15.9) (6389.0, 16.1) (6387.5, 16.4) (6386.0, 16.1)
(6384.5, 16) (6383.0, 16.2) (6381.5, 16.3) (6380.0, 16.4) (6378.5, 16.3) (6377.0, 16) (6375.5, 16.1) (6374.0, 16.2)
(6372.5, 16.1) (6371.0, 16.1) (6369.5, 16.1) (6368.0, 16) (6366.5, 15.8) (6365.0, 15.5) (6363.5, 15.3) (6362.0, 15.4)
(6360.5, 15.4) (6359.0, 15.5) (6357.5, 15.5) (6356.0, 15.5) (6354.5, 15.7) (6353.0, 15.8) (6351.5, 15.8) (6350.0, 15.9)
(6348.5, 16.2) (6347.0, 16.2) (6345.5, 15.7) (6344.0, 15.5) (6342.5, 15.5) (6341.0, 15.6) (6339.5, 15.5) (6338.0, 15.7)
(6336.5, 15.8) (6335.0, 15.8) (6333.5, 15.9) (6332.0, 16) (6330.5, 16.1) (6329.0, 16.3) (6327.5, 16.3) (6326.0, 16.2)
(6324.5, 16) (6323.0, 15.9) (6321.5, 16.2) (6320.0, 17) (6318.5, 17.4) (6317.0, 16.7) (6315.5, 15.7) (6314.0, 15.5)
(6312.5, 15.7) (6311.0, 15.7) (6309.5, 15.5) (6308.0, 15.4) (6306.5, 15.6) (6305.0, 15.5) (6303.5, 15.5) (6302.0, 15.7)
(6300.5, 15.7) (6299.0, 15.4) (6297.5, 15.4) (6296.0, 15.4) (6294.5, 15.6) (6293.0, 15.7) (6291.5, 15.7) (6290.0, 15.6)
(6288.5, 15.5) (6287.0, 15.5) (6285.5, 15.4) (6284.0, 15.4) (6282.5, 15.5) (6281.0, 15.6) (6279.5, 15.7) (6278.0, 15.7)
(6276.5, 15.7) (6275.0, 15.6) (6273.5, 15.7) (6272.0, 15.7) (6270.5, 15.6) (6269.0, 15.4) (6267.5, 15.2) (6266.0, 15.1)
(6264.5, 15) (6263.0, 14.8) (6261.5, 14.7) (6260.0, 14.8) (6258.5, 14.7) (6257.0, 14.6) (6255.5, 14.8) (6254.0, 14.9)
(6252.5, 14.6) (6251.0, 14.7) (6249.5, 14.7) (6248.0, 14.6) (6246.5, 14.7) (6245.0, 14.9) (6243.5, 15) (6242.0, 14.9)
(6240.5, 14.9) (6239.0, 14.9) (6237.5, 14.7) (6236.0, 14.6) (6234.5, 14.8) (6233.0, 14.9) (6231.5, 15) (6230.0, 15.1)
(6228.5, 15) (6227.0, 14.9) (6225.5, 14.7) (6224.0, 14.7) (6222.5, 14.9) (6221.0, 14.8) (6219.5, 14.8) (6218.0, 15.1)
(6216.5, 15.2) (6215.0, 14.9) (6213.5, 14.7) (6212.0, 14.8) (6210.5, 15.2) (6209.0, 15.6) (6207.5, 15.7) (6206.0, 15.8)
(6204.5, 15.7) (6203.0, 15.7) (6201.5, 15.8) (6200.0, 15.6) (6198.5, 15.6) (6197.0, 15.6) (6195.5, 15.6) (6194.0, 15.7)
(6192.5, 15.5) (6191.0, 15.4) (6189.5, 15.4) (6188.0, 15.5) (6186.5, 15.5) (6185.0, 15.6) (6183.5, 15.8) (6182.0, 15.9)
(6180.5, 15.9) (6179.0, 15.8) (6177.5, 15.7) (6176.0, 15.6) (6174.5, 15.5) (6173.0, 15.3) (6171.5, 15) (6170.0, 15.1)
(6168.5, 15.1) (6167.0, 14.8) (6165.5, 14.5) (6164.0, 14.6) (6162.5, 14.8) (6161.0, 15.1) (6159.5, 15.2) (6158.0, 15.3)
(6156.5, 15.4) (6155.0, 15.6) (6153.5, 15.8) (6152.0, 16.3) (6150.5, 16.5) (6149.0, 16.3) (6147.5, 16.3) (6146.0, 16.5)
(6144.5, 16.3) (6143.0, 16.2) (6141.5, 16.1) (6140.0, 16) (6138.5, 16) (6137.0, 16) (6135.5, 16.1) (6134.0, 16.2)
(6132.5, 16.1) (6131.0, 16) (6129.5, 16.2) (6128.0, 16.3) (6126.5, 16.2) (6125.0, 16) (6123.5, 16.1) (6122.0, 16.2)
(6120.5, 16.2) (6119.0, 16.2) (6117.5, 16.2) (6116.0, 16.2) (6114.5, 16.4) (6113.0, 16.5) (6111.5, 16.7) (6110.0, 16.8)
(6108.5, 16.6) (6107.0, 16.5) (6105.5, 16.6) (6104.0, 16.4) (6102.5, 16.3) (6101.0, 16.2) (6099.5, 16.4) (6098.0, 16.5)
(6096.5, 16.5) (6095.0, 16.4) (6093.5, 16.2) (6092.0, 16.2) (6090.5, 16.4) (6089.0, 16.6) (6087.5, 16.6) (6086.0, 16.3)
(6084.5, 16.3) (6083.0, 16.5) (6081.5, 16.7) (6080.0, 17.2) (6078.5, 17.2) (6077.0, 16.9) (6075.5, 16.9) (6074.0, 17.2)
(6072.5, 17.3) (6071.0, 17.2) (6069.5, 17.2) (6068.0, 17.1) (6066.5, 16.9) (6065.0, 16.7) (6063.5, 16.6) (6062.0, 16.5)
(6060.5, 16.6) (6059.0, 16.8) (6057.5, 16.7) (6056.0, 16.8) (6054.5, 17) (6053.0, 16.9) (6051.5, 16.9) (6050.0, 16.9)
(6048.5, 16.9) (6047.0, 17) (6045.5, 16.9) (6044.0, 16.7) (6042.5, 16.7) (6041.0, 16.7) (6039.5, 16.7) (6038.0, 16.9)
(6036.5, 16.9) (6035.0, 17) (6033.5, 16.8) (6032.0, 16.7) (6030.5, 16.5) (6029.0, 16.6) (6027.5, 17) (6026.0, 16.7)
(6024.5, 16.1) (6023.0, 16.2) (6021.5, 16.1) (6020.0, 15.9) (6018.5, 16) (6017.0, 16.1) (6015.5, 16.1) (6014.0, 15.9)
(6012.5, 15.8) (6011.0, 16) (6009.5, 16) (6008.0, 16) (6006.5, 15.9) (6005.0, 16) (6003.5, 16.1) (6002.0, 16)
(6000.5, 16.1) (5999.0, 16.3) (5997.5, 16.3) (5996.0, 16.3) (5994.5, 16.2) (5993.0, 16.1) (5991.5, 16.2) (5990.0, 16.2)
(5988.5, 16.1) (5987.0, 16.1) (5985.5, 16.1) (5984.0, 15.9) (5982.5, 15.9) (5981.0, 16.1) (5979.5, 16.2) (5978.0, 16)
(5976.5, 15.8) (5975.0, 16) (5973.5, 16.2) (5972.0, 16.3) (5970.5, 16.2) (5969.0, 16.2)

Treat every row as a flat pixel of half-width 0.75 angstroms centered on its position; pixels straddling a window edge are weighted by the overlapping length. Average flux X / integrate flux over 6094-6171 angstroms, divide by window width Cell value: 16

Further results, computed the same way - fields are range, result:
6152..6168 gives 15.2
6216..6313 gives 15.2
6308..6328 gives 16.1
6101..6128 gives 16.4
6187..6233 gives 15.3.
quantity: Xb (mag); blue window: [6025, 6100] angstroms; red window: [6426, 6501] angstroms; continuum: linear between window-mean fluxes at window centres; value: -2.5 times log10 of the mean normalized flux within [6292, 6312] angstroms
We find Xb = 0.059 mag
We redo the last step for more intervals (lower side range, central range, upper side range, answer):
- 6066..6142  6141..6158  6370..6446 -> 0.023 mag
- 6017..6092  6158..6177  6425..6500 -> 0.103 mag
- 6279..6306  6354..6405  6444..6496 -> -0.005 mag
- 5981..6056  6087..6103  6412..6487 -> -0.002 mag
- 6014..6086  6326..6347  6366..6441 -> 0.026 mag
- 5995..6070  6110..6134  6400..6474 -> 0.013 mag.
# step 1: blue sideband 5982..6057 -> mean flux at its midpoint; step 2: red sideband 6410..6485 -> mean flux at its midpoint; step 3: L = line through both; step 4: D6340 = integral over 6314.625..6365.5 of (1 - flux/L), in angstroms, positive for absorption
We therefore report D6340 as 1.3 angstroms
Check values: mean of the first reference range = 16.4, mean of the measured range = 15.9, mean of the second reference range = 16.3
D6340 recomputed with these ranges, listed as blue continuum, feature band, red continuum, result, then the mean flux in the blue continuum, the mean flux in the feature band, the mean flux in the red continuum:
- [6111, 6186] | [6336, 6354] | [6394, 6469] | 0.4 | 15.8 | 15.8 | 16.2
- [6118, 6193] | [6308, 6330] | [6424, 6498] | -0.2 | 15.7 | 16.1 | 16.2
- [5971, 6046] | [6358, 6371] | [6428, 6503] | 0.4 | 16.3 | 15.7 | 16.2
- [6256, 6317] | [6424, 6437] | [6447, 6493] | -0.1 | 15.4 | 16.2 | 16.3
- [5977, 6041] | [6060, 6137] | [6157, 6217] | -3.4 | 16.2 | 16.5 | 15.4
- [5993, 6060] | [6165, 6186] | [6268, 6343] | 0.9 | 16.5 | 15.4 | 15.8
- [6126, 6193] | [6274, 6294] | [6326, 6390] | 0.3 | 15.7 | 15.6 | 15.9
